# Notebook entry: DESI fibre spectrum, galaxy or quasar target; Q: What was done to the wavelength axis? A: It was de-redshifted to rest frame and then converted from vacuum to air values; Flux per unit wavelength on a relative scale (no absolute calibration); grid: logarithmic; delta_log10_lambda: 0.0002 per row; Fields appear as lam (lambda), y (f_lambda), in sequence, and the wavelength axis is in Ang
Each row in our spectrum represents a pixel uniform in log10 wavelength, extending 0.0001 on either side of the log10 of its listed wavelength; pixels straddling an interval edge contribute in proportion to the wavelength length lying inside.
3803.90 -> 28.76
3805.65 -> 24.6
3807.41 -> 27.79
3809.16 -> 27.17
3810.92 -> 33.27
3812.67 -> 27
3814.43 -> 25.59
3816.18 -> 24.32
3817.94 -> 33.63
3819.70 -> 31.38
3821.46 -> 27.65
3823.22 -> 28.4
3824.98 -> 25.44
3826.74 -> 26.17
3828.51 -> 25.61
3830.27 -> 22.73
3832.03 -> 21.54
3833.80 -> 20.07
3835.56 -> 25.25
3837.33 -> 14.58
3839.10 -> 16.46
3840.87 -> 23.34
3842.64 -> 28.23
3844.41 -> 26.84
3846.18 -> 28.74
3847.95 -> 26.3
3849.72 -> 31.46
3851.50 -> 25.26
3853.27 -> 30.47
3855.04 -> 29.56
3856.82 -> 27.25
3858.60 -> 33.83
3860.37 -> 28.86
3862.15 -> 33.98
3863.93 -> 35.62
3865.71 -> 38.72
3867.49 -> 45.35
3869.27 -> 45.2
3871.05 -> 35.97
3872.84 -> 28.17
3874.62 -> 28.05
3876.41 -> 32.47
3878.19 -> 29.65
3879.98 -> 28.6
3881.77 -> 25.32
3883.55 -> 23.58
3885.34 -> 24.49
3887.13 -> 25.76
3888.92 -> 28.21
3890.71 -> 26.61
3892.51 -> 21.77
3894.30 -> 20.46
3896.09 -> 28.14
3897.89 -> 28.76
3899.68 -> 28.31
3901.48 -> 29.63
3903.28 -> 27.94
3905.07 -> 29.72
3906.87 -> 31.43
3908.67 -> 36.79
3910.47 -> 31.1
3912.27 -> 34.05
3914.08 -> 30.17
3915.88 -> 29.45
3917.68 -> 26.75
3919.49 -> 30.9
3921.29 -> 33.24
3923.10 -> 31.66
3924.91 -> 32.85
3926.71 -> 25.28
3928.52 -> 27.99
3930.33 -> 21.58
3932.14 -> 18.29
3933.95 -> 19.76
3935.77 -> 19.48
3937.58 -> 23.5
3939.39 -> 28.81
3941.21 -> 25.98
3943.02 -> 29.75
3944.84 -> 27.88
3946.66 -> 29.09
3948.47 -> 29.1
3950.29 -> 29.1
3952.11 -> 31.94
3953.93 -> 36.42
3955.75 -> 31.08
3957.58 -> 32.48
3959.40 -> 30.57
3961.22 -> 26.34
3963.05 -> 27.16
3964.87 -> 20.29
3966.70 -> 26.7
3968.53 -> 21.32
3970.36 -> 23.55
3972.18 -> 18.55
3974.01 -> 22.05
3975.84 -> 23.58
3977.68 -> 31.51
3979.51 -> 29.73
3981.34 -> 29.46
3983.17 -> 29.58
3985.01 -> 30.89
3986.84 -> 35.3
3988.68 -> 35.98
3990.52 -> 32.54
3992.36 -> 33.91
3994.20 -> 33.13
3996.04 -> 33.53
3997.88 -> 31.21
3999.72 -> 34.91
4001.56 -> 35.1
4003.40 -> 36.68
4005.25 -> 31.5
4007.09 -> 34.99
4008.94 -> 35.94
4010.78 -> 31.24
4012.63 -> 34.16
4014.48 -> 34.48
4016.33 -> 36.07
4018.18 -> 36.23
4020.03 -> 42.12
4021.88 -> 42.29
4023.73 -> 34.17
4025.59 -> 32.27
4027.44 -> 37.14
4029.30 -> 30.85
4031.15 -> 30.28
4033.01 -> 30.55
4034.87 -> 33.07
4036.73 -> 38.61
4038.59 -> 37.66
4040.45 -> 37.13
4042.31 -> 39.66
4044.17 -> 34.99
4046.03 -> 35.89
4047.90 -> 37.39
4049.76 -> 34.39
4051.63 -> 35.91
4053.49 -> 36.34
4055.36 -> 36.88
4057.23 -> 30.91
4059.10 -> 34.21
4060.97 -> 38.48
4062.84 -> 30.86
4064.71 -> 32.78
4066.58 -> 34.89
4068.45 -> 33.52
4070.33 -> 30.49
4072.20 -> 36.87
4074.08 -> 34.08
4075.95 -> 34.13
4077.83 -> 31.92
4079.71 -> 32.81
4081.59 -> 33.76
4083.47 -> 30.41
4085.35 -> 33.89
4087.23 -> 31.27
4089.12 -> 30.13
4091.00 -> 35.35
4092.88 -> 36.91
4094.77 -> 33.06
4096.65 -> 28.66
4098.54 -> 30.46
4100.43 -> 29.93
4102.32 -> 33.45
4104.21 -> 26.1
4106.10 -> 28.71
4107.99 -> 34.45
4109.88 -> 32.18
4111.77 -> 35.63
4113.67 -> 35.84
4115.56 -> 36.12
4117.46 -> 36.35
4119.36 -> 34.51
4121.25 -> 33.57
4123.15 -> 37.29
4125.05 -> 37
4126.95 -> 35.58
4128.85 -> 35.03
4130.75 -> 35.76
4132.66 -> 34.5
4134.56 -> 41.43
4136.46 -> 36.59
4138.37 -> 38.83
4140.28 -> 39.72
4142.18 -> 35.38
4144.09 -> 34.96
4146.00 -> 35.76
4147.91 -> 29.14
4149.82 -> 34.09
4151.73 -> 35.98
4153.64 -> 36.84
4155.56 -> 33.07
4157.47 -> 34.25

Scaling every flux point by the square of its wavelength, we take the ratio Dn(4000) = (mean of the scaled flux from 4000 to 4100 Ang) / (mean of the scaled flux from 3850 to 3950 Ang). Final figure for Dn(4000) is 1.27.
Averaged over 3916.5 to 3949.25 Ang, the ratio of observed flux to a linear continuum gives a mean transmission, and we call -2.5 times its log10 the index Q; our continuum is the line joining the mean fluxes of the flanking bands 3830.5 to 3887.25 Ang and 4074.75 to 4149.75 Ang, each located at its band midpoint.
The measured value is 0.13 mag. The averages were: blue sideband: 28.7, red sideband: 34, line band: 26.8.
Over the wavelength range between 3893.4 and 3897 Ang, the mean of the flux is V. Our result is 24.3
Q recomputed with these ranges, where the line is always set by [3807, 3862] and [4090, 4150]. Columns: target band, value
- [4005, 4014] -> -0.078 mag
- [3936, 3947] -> 0.103 mag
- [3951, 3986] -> 0.103 mag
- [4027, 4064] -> -0.083 mag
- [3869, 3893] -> -0.023 mag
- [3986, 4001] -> -0.094 mag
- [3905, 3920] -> -0.088 mag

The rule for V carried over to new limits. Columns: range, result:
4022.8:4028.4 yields 34.5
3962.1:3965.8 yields 23.7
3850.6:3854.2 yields 27.9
